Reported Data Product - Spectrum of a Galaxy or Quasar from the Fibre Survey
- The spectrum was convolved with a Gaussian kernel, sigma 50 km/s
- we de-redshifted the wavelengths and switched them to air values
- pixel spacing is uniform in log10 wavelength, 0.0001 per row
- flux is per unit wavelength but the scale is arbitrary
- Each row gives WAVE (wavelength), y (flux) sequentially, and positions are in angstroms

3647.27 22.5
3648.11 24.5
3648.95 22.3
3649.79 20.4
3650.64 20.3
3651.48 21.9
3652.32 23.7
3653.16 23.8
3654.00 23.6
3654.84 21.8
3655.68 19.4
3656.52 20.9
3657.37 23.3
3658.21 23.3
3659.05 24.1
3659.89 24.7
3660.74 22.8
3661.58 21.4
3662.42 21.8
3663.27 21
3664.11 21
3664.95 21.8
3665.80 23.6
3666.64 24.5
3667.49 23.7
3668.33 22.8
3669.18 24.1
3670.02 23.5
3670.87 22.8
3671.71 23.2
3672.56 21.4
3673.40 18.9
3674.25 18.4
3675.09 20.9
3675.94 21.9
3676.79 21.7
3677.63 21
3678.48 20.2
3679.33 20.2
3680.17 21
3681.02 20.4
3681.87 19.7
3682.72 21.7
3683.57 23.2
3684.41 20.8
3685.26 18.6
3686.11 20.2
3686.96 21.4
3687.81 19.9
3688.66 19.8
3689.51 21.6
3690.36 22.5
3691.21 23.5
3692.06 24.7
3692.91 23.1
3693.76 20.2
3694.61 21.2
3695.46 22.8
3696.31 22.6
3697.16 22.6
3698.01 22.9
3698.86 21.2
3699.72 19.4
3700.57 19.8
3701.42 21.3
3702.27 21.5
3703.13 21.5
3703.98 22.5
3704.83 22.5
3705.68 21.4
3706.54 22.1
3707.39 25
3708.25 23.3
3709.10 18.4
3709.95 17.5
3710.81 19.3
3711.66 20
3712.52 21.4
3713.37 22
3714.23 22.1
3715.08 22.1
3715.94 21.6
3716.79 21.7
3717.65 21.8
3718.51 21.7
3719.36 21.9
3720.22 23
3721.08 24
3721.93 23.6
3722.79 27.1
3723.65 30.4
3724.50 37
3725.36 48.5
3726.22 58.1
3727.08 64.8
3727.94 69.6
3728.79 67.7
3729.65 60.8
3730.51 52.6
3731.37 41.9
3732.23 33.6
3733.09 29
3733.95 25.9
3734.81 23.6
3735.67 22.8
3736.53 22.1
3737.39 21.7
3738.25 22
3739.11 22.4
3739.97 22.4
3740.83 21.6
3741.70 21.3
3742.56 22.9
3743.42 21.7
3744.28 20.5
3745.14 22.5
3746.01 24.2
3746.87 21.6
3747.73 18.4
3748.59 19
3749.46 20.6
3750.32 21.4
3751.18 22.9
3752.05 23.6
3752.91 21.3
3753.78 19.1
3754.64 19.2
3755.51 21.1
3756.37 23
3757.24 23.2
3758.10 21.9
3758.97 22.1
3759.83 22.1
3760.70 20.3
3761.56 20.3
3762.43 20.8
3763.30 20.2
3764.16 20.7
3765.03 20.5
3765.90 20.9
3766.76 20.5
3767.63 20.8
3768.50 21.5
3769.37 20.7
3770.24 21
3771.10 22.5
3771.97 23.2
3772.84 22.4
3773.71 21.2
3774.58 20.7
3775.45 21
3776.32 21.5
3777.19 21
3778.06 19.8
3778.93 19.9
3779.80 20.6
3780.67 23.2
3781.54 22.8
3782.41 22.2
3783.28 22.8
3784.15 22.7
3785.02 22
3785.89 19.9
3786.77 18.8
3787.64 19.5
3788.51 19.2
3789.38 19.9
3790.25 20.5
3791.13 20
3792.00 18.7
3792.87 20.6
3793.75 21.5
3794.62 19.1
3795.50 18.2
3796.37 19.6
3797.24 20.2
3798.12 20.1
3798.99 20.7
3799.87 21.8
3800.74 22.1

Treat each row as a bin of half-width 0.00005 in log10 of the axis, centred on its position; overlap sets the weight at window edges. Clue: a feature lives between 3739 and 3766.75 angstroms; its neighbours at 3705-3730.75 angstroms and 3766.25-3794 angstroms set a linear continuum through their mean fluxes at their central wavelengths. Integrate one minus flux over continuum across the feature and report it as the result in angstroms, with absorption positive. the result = 4.6 angstroms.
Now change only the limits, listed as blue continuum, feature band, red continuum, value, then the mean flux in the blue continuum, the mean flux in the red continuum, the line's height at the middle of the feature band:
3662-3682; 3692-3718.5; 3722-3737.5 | 8.9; 21.7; 40.9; 32.8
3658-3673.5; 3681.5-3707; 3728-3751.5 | 3.4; 22.7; 28.3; 24.9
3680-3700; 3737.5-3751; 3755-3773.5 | -0.1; 21.5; 21.4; 21.4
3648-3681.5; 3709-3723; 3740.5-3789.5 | -0.1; 22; 21.2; 21.6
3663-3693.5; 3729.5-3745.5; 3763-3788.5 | -4.5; 21.6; 21.2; 21.3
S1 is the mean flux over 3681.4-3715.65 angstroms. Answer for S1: 21.4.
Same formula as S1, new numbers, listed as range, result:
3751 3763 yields 21.4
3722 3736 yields 43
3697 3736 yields 29.3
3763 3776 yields 21.2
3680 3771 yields 24.8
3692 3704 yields 21.7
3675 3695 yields 21.2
